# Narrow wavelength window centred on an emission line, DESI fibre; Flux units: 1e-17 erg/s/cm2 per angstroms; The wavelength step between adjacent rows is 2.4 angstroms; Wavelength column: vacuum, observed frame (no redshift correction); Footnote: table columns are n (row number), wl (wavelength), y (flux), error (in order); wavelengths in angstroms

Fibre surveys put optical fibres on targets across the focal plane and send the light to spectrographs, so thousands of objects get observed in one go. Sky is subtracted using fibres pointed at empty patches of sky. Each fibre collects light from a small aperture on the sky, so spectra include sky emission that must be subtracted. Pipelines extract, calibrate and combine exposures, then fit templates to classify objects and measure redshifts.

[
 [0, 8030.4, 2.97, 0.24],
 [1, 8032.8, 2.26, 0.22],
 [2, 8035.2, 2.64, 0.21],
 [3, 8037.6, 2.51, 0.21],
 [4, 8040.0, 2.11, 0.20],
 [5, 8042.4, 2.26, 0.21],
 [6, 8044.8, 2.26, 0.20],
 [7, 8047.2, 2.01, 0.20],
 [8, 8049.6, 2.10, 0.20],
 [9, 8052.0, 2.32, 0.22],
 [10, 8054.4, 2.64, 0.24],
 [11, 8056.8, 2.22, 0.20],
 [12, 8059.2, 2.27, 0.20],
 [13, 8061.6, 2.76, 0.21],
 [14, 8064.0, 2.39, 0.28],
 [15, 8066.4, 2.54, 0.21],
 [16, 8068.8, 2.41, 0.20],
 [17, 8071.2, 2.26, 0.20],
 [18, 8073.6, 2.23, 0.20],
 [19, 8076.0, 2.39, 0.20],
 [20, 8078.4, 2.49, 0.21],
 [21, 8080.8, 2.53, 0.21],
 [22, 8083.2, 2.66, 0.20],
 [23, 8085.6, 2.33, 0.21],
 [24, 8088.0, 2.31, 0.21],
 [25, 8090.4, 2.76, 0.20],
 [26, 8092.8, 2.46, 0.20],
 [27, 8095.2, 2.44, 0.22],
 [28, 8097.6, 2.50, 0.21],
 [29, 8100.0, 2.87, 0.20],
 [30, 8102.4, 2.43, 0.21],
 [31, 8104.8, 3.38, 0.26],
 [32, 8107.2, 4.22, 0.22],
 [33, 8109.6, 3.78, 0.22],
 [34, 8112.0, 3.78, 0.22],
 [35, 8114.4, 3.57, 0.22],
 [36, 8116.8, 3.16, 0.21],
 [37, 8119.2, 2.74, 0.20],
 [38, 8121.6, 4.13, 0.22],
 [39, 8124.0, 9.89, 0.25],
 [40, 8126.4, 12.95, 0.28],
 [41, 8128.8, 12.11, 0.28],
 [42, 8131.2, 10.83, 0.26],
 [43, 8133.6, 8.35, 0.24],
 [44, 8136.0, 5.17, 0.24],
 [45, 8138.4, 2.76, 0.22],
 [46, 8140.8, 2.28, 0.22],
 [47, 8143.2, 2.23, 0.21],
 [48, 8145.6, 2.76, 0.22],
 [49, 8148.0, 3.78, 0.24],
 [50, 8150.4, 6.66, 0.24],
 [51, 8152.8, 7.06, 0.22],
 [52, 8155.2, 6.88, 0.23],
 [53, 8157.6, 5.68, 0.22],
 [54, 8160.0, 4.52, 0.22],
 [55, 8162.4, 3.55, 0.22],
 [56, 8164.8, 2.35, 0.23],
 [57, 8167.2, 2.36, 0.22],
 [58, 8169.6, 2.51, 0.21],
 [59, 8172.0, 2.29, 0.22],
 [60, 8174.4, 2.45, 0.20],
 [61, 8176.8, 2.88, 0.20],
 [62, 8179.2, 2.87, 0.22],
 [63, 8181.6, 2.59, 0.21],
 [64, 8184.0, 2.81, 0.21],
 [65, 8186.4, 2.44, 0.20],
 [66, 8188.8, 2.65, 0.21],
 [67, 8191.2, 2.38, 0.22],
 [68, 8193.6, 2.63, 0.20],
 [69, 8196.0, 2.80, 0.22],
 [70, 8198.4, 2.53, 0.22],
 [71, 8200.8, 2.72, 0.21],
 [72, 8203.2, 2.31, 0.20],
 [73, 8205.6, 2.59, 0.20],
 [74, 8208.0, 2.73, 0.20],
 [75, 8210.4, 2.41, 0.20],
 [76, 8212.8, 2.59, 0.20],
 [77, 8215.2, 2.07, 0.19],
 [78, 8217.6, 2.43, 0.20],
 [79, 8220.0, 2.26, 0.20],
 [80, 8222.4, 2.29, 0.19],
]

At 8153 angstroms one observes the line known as [N II]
